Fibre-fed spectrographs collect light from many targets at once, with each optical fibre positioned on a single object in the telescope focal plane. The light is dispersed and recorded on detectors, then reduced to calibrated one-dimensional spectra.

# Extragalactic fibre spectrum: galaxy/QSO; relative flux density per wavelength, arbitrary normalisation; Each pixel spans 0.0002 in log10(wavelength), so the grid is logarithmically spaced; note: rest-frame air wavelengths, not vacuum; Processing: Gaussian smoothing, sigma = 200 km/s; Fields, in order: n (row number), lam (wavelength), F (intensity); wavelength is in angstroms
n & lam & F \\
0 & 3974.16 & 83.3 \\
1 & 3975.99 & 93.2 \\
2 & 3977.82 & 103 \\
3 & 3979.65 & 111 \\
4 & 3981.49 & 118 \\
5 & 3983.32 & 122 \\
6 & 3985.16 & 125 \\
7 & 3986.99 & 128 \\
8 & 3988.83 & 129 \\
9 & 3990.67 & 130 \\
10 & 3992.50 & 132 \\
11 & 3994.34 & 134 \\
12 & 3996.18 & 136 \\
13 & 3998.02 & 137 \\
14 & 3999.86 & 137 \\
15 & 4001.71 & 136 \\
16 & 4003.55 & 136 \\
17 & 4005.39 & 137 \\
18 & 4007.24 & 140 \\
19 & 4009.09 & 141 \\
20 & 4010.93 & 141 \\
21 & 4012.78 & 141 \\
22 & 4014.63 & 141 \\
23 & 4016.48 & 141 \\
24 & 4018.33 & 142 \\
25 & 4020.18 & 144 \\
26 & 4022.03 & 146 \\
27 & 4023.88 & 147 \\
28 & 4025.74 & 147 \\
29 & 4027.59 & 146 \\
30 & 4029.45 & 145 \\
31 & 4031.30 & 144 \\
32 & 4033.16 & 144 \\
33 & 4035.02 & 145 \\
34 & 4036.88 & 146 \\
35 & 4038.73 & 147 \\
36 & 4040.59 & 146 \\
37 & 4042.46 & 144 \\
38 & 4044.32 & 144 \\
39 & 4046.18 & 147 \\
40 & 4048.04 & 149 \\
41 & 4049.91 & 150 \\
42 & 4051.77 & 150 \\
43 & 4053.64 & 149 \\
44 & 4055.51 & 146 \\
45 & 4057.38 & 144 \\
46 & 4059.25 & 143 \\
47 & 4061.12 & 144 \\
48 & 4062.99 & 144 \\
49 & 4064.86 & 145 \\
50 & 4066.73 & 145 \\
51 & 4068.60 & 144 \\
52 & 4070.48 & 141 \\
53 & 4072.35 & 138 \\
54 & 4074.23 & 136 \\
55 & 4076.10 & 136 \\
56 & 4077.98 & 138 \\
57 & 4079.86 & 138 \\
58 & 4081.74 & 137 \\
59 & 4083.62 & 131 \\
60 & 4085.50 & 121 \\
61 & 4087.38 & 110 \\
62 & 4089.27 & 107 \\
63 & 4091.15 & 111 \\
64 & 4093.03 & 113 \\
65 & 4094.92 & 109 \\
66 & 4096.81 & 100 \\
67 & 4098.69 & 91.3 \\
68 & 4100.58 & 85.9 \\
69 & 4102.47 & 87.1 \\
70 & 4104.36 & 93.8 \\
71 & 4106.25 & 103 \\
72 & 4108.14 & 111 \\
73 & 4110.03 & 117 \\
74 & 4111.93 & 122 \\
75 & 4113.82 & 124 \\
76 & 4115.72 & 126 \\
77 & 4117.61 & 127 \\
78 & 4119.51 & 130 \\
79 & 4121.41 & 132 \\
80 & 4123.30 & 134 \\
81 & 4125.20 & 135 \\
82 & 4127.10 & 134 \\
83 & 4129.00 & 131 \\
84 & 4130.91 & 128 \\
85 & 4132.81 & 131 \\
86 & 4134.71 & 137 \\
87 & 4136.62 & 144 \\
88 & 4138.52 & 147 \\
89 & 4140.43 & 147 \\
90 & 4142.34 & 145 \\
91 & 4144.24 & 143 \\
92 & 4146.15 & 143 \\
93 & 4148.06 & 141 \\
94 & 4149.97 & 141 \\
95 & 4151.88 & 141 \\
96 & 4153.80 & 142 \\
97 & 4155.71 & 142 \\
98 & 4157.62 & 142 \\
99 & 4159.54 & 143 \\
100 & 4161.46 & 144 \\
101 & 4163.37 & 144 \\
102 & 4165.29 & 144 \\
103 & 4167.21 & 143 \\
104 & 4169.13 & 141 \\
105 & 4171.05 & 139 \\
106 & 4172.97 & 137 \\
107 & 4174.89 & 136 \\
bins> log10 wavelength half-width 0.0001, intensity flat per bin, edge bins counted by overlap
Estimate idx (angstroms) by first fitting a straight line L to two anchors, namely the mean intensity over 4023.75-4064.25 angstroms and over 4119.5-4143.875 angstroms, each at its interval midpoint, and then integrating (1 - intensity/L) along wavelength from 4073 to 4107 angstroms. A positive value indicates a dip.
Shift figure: 6.6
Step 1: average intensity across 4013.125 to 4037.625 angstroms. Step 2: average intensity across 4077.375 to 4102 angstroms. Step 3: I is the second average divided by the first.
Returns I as 0.8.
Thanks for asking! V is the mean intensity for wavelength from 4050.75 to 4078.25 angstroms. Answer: 143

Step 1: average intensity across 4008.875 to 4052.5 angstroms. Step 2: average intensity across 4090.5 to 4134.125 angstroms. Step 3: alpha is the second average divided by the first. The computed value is 0.80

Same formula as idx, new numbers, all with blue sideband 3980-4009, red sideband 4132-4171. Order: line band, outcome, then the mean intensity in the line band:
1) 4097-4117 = 4.7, 106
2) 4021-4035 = -1.2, 146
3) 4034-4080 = -2.8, 144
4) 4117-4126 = 0.5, 132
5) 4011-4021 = -0.6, 142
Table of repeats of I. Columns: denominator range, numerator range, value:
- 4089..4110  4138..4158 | 1.41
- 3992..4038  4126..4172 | 1.00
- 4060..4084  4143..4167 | 1.02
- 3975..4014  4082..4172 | 0.99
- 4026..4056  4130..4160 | 0.96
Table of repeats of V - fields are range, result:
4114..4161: 138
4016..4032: 145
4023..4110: 132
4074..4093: 126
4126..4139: 136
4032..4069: 146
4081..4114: 109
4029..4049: 146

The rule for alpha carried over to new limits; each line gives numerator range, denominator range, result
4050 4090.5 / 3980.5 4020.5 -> 1.02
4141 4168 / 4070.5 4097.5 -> 1.15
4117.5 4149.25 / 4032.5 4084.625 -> 0.96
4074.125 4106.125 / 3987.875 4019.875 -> 0.83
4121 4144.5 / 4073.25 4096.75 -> 1.12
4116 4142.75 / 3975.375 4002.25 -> 1.08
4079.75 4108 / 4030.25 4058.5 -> 0.74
